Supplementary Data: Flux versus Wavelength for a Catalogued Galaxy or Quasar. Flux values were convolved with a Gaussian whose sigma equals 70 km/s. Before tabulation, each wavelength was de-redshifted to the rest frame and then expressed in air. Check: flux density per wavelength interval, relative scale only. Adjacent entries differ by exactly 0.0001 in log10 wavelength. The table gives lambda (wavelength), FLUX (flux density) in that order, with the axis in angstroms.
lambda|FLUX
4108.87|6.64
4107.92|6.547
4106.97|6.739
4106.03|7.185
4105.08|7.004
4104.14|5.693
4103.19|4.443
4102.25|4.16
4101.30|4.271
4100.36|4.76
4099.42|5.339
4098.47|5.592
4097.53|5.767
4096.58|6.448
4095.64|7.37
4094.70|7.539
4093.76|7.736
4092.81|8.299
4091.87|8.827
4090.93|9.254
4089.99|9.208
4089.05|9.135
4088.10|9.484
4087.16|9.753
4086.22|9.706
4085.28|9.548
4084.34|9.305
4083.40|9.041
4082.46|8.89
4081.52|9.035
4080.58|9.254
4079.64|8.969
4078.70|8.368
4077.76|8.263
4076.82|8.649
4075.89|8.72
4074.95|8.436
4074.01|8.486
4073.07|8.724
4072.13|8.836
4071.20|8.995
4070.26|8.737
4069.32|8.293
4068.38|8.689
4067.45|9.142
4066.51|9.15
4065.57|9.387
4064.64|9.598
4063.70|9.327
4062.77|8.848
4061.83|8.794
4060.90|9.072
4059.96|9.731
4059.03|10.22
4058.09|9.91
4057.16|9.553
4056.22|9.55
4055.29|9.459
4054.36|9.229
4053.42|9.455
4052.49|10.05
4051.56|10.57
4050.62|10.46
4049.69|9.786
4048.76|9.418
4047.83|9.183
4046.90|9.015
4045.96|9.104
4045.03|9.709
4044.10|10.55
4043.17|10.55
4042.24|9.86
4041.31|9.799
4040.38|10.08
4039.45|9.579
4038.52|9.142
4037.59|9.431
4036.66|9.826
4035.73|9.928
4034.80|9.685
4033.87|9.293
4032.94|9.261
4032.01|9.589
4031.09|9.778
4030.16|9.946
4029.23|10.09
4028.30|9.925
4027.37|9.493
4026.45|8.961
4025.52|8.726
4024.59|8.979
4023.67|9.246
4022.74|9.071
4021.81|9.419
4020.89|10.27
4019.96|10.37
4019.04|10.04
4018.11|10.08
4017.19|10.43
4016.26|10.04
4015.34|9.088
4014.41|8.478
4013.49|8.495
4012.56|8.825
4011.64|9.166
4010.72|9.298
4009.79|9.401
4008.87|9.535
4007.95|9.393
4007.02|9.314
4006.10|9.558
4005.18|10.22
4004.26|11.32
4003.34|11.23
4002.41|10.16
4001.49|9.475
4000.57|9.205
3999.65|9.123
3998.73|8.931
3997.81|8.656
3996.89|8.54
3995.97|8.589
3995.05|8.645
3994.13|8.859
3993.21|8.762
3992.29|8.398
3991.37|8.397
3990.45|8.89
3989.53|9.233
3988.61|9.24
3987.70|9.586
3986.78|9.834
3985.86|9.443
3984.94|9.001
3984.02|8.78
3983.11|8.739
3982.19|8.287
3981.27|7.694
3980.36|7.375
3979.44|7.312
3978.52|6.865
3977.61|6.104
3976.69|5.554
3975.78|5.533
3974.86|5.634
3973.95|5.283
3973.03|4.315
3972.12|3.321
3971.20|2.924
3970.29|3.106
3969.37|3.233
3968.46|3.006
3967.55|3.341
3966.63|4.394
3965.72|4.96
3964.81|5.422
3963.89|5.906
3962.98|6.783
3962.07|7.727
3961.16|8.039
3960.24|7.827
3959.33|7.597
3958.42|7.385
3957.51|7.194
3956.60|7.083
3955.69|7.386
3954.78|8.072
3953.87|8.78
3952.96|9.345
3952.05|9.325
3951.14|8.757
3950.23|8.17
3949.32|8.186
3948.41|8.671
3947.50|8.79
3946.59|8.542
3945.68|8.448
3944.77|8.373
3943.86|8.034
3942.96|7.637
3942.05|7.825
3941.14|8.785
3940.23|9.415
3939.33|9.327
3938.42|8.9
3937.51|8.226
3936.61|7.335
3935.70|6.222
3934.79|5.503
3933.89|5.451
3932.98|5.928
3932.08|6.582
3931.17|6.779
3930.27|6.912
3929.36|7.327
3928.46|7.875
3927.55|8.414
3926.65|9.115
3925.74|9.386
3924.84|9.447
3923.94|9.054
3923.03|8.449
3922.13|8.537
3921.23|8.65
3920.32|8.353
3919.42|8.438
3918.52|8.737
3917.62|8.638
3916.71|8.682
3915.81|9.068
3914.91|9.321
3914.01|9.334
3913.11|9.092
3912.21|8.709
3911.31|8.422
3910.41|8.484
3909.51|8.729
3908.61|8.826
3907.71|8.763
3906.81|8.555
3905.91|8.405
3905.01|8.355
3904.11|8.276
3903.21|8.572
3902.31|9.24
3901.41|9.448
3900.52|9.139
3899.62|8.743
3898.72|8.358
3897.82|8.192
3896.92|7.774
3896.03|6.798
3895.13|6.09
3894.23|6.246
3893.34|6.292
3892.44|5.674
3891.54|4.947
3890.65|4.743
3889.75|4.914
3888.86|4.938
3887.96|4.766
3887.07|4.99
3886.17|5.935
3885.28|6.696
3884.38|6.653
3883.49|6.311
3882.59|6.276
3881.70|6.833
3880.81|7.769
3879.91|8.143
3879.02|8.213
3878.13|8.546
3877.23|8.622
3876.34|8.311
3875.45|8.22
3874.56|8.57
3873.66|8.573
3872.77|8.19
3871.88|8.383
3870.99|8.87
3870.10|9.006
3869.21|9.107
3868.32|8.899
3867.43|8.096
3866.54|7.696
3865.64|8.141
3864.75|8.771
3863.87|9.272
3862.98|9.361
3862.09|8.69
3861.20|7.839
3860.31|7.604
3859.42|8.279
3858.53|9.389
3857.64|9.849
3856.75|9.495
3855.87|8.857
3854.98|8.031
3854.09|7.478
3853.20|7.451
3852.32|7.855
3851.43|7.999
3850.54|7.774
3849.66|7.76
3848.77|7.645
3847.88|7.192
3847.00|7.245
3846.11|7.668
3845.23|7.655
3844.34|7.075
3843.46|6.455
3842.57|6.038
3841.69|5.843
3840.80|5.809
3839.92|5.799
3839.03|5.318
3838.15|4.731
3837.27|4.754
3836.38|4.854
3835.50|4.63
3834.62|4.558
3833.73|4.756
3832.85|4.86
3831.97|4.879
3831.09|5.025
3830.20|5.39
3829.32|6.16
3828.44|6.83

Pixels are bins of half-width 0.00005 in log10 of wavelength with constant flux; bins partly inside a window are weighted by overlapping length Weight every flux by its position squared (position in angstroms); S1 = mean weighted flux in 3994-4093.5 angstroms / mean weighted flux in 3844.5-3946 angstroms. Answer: 1.27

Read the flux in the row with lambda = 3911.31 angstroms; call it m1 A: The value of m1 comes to 8.422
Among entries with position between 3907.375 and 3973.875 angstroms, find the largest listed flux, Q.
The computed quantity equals 9.447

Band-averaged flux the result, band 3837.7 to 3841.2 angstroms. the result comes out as 5.42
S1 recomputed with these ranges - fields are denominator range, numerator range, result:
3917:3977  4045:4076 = 1.36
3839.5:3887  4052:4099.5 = 1.25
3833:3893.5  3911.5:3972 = 1.09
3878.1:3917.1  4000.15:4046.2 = 1.36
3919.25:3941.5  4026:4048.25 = 1.29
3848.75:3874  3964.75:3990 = 0.80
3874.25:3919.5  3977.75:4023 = 1.26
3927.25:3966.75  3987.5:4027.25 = 1.27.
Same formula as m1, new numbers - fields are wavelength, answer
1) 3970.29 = 3.106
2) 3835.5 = 4.63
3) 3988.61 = 9.24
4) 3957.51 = 7.194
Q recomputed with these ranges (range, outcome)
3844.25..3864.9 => 9.849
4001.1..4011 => 11.32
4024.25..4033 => 10.09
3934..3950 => 9.415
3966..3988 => 9.834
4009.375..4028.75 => 10.43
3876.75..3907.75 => 9.448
